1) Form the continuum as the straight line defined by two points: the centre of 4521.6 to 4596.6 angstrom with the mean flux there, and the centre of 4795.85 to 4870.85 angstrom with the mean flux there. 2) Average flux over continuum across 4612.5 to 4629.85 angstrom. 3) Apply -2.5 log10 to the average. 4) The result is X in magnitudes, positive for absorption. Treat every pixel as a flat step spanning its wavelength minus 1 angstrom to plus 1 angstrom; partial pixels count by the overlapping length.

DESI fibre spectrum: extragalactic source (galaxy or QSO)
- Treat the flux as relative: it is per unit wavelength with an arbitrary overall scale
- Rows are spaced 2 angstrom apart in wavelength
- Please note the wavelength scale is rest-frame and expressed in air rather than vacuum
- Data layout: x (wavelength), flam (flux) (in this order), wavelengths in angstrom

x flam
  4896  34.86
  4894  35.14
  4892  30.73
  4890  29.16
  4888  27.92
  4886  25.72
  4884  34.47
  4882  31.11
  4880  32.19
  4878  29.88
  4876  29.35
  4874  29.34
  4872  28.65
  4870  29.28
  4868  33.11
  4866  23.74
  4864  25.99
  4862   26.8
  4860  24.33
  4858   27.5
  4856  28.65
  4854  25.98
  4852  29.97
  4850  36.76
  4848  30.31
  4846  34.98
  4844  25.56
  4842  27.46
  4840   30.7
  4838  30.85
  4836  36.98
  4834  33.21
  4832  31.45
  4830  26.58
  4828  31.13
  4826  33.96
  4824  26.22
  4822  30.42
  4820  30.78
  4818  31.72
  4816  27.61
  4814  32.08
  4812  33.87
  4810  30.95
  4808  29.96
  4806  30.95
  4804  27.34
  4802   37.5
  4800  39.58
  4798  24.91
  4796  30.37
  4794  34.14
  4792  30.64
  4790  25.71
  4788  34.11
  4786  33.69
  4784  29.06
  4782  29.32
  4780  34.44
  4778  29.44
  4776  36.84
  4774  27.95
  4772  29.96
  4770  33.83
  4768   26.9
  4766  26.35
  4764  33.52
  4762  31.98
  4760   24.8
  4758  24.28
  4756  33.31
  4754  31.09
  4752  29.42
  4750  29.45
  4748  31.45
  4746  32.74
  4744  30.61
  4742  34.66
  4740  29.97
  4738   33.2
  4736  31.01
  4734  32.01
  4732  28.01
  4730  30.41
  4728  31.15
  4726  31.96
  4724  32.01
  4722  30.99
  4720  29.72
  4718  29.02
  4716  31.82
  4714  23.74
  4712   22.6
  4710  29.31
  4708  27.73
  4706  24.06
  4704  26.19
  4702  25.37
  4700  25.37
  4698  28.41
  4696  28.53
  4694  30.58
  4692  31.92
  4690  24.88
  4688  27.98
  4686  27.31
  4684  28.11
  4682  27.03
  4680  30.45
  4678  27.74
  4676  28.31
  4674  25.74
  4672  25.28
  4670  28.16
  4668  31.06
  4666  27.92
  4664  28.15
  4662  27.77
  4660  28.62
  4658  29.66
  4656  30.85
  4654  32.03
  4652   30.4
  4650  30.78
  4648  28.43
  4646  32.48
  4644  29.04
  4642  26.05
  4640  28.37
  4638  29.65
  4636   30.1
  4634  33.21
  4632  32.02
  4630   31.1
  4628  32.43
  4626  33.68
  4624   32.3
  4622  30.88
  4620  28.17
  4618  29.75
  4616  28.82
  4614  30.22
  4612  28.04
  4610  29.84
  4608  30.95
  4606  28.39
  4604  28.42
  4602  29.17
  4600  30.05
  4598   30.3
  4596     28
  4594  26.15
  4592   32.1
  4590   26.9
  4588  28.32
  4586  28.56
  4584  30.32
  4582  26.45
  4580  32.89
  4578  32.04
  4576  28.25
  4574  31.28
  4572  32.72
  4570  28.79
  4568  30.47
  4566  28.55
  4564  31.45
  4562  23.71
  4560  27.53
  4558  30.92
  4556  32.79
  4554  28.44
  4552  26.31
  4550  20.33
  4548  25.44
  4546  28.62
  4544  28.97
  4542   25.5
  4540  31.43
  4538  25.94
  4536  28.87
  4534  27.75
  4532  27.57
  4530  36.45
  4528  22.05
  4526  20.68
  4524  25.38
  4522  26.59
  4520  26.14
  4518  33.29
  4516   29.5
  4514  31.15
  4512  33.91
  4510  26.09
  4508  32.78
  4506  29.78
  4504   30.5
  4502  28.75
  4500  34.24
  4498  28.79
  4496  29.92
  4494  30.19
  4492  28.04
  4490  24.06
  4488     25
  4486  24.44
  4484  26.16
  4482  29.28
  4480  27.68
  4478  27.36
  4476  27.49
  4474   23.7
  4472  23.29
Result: -0.07 mag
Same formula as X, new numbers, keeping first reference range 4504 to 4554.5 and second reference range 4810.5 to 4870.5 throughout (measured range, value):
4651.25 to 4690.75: 0.019 mag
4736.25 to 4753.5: -0.074 mag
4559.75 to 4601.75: -0.037 mag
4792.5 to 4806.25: -0.086 mag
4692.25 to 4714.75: 0.091 mag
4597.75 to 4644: -0.055 mag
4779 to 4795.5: -0.062 mag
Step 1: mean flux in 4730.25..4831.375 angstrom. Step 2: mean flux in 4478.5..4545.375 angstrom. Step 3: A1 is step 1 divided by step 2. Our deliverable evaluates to 1.1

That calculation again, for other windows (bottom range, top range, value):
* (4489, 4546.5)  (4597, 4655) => 1.05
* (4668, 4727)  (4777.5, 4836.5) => 1.12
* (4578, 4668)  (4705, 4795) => 1.01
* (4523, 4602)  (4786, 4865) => 1.07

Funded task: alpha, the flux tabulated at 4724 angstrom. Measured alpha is 32.01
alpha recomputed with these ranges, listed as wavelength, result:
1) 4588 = 28.32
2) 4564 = 31.45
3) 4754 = 31.09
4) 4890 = 29.16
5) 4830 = 26.58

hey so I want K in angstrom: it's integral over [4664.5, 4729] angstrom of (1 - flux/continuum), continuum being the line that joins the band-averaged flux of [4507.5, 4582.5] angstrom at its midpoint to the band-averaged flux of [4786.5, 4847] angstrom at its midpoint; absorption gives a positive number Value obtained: 4.0 angstrom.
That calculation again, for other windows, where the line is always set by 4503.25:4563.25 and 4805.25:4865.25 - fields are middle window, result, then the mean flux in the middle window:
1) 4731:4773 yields -1.2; 30.4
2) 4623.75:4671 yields -2.1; 30.1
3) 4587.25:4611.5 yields -0.4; 29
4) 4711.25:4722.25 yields 0.5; 27.9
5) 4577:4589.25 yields -0.5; 29.7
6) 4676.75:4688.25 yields 0.4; 28.1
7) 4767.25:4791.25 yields -1.0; 31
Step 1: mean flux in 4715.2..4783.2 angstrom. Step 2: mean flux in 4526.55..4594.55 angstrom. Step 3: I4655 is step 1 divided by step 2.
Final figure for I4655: 1.07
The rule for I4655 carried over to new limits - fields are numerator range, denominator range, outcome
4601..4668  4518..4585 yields 1.06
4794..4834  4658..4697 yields 1.10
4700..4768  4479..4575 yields 1.03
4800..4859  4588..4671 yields 1.04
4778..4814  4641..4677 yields 1.09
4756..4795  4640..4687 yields 1.06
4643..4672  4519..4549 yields 1.09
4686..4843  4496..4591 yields 1.05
